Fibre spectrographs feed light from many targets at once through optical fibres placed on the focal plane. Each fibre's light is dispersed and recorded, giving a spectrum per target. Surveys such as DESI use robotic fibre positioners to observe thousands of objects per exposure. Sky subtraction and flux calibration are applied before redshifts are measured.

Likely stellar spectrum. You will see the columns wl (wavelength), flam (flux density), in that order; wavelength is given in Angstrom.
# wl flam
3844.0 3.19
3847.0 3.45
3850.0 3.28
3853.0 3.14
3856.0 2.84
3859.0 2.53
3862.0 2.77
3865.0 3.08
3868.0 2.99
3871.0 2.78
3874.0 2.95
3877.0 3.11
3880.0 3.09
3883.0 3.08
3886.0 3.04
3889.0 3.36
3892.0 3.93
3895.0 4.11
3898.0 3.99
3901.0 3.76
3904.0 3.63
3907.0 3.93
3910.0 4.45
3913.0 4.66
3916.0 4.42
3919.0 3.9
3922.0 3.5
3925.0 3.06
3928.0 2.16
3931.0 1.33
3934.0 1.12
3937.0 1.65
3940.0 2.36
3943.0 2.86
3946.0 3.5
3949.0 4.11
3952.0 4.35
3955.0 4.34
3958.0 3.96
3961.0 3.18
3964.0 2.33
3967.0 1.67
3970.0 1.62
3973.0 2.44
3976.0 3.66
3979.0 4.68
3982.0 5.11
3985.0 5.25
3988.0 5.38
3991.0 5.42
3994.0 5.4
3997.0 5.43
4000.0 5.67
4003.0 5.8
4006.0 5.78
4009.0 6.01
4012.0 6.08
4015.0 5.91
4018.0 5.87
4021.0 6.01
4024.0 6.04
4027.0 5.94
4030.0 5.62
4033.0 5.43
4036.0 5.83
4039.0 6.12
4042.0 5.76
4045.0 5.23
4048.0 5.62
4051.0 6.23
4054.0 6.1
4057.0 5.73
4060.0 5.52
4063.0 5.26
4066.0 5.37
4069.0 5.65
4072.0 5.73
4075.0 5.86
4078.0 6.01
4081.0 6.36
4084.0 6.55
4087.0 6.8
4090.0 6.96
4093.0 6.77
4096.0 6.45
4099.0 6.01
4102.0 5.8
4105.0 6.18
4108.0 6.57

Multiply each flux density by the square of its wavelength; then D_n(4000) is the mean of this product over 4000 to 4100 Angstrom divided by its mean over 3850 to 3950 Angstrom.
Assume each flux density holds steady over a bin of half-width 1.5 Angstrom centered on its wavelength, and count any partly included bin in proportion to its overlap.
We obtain 2.0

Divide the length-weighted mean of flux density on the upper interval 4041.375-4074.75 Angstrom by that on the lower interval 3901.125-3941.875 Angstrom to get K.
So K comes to 1.82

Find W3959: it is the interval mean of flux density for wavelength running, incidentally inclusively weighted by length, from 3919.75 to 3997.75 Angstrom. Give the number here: 3.44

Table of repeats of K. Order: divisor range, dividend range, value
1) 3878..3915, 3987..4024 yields 1.53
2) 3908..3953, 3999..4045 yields 1.85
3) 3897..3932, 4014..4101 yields 1.66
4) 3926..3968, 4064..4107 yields 2.21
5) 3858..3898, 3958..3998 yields 1.24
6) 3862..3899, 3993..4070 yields 1.76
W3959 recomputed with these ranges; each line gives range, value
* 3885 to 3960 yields 3.42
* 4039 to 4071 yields 5.67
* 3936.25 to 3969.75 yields 3.1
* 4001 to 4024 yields 5.92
